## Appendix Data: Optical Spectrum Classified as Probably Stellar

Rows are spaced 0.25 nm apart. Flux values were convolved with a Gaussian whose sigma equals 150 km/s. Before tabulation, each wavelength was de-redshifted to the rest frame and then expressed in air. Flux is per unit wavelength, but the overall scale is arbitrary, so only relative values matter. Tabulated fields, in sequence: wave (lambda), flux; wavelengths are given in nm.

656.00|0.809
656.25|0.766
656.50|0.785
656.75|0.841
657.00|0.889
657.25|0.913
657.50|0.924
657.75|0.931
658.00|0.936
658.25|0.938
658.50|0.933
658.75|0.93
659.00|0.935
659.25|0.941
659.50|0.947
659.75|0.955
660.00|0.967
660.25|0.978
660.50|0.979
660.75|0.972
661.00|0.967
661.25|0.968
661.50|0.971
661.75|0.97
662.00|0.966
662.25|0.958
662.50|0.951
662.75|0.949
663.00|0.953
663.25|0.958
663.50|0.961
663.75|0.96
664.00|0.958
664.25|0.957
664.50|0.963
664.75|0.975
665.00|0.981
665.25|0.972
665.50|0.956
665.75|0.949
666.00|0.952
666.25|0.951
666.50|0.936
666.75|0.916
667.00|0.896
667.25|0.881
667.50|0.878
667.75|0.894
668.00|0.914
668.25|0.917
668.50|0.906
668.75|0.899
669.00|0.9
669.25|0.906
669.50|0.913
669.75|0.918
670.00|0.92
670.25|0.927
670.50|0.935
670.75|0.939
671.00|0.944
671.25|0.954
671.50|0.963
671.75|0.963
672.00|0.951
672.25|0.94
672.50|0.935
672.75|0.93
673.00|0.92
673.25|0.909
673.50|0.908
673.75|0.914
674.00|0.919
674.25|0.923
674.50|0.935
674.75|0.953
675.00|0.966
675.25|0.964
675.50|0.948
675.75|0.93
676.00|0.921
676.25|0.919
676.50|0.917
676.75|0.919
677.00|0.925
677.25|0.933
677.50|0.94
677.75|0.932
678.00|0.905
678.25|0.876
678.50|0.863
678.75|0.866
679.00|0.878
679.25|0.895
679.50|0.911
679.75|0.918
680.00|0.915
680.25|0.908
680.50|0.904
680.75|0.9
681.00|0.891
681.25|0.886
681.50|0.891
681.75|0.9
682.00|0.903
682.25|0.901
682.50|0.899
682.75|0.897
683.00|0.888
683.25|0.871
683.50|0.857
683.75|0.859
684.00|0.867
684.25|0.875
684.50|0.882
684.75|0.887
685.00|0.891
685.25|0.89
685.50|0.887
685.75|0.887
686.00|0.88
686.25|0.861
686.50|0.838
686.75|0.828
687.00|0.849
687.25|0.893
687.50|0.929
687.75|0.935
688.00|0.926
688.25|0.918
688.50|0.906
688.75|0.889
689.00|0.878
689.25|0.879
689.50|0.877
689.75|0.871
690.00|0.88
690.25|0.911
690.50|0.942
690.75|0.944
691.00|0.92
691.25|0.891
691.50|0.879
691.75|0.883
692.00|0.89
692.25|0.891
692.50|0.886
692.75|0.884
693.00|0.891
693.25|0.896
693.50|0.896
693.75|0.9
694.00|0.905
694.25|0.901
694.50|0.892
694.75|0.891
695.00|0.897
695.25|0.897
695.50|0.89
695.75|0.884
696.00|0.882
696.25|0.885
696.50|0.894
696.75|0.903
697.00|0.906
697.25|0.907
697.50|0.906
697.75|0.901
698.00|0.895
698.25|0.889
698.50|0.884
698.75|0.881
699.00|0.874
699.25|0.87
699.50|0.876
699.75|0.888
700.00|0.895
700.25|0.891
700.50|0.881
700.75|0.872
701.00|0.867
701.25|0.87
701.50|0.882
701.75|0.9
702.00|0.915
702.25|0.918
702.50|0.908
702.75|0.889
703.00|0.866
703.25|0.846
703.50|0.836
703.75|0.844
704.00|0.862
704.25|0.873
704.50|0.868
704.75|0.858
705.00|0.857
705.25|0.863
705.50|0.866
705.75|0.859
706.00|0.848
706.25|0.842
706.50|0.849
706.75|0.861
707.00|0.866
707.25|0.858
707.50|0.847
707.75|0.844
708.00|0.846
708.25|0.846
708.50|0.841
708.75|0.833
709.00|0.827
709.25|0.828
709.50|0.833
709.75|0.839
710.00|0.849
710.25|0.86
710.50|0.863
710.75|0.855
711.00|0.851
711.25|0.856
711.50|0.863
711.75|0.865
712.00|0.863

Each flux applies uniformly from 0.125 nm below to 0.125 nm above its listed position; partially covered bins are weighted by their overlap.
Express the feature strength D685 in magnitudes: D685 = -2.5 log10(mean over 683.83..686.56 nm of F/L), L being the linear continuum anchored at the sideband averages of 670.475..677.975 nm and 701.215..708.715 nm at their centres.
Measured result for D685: 0.039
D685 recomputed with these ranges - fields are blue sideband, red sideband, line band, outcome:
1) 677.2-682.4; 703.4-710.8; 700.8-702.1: -0.03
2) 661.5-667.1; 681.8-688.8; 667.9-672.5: 0.01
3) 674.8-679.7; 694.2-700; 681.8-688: 0.03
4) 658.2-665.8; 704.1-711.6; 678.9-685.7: 0.02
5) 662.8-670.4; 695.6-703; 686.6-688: 0.02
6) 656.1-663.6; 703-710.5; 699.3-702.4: -0.03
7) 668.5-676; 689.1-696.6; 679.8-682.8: 0.02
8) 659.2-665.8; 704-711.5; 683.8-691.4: 0.01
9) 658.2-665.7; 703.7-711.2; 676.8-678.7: 0.01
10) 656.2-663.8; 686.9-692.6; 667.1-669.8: 0.03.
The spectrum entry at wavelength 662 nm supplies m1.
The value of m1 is 0.966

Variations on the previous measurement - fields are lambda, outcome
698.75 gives 0.881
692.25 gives 0.891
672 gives 0.951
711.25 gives 0.856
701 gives 0.867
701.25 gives 0.87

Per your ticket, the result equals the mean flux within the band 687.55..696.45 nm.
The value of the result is 0.897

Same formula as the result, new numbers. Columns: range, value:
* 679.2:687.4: 0.885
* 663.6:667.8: 0.941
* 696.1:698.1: 0.899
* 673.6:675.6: 0.94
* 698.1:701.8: 0.881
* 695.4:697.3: 0.893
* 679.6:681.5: 0.902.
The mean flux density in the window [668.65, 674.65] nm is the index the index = 0.928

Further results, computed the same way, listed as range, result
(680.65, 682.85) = 0.896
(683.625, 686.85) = 0.872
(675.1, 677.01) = 0.931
